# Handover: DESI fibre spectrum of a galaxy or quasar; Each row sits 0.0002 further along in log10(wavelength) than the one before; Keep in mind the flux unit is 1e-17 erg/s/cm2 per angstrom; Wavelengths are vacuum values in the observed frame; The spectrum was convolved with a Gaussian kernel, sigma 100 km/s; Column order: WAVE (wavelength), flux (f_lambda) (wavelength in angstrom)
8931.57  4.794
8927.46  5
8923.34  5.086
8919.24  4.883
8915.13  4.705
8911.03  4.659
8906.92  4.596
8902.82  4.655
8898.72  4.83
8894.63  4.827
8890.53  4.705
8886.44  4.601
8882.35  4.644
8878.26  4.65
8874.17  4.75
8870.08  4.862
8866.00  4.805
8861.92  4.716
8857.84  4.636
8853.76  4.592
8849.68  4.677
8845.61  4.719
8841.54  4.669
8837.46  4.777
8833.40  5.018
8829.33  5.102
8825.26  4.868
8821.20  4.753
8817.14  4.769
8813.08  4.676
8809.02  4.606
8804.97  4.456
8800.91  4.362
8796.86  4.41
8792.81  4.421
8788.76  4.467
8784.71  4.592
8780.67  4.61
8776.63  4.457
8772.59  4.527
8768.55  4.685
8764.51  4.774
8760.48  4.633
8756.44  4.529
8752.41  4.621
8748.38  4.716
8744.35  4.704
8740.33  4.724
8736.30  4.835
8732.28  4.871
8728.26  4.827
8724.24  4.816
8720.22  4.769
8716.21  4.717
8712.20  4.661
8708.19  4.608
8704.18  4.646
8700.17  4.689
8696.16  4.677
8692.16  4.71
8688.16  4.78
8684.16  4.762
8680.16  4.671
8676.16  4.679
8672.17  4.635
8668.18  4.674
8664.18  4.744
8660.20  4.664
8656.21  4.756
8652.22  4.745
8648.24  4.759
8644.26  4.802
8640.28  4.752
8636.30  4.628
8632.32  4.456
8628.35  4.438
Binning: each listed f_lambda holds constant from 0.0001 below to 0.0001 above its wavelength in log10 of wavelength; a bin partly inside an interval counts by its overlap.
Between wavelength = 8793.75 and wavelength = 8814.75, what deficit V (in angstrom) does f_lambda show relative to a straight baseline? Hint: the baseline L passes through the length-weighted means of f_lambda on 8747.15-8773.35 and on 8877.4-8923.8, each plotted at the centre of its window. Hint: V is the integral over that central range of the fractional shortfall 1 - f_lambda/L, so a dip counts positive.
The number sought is 0.8 angstrom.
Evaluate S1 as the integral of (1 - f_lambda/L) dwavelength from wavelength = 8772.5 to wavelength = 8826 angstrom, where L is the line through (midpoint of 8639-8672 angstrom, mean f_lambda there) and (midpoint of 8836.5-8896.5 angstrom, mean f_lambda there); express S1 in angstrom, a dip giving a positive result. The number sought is 1.70 angstrom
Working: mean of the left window 4.73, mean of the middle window 4.56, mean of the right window 4.71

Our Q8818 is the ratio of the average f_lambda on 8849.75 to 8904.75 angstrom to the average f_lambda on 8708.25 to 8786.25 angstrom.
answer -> 1.01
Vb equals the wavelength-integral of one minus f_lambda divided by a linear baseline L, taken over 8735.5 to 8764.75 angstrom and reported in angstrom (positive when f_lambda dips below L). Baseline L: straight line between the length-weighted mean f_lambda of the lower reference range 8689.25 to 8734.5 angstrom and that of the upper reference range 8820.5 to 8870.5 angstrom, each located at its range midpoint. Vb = 0.4 angstrom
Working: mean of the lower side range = 4.73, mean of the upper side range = 4.78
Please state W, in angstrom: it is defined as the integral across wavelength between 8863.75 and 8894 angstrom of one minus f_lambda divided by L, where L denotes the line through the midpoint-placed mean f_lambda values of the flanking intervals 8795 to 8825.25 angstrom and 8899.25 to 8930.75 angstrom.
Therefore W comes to 0.0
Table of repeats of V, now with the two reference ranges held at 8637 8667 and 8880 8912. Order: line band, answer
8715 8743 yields -0.4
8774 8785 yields 0.4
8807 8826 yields -0.1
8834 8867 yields -0.1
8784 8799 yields 0.8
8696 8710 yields 0.2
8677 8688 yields 0.0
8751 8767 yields 0.3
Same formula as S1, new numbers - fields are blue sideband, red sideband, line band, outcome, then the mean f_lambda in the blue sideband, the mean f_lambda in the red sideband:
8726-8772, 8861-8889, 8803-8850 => -0.4 angstrom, 4.71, 4.72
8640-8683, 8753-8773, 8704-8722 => 0.0 angstrom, 4.72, 4.64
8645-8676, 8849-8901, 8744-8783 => 0.8 angstrom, 4.71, 4.72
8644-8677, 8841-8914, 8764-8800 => 1.3 angstrom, 4.72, 4.7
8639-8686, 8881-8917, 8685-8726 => 0.1 angstrom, 4.72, 4.69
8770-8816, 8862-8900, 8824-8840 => -1.1 angstrom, 4.51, 4.74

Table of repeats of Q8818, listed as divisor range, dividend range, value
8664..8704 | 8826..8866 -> 1.02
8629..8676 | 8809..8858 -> 1.02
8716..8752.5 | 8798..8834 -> 0.99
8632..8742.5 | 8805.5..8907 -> 1.00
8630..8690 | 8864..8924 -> 1.01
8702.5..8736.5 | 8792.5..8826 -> 0.97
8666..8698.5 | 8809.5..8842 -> 1.03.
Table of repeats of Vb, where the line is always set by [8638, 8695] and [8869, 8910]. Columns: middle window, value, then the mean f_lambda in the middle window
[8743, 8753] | 0.1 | 4.69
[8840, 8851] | 0.0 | 4.69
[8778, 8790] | 0.4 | 4.56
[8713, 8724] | -0.1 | 4.75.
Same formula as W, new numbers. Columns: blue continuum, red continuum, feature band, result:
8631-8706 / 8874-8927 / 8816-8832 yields -0.5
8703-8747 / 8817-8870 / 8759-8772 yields 0.2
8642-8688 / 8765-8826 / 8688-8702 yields -0.1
